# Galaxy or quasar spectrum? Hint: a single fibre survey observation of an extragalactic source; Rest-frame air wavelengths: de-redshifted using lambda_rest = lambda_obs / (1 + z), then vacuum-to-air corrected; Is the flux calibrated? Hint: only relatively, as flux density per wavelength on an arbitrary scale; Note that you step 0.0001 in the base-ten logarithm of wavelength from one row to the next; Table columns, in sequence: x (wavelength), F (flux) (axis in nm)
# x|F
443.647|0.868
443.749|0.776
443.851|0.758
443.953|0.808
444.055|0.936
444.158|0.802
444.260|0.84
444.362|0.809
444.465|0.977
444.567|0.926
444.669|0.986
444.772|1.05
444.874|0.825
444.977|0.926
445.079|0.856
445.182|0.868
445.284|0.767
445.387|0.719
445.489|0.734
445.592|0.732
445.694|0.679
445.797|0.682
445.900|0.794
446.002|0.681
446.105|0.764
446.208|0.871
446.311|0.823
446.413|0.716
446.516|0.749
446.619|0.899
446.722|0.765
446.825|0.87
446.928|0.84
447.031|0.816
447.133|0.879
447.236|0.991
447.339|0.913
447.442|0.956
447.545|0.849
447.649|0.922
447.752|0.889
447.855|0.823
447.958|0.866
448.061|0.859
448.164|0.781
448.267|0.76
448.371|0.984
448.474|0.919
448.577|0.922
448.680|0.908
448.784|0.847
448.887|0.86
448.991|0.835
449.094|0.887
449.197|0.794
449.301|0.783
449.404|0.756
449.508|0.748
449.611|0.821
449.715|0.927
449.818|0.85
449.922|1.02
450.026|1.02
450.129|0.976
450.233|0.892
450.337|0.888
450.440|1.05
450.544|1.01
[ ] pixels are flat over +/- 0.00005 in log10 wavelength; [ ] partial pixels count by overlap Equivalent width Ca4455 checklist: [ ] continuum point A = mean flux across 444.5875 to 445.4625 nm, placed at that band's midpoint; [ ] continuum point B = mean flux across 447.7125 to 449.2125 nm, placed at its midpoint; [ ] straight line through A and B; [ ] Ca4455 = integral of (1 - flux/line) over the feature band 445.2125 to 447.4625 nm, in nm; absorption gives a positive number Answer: 0.18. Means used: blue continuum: 0.873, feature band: 0.801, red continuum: 0.864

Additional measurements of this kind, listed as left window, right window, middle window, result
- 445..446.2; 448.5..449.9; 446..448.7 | -0.175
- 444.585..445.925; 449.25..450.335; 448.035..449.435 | 0.024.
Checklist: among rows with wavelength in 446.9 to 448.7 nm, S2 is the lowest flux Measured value 0.76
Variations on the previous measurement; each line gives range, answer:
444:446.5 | 0.679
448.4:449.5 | 0.756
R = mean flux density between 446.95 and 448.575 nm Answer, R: 0.881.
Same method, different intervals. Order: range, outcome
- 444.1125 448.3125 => 0.836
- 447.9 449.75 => 0.847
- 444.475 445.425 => 0.887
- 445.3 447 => 0.77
